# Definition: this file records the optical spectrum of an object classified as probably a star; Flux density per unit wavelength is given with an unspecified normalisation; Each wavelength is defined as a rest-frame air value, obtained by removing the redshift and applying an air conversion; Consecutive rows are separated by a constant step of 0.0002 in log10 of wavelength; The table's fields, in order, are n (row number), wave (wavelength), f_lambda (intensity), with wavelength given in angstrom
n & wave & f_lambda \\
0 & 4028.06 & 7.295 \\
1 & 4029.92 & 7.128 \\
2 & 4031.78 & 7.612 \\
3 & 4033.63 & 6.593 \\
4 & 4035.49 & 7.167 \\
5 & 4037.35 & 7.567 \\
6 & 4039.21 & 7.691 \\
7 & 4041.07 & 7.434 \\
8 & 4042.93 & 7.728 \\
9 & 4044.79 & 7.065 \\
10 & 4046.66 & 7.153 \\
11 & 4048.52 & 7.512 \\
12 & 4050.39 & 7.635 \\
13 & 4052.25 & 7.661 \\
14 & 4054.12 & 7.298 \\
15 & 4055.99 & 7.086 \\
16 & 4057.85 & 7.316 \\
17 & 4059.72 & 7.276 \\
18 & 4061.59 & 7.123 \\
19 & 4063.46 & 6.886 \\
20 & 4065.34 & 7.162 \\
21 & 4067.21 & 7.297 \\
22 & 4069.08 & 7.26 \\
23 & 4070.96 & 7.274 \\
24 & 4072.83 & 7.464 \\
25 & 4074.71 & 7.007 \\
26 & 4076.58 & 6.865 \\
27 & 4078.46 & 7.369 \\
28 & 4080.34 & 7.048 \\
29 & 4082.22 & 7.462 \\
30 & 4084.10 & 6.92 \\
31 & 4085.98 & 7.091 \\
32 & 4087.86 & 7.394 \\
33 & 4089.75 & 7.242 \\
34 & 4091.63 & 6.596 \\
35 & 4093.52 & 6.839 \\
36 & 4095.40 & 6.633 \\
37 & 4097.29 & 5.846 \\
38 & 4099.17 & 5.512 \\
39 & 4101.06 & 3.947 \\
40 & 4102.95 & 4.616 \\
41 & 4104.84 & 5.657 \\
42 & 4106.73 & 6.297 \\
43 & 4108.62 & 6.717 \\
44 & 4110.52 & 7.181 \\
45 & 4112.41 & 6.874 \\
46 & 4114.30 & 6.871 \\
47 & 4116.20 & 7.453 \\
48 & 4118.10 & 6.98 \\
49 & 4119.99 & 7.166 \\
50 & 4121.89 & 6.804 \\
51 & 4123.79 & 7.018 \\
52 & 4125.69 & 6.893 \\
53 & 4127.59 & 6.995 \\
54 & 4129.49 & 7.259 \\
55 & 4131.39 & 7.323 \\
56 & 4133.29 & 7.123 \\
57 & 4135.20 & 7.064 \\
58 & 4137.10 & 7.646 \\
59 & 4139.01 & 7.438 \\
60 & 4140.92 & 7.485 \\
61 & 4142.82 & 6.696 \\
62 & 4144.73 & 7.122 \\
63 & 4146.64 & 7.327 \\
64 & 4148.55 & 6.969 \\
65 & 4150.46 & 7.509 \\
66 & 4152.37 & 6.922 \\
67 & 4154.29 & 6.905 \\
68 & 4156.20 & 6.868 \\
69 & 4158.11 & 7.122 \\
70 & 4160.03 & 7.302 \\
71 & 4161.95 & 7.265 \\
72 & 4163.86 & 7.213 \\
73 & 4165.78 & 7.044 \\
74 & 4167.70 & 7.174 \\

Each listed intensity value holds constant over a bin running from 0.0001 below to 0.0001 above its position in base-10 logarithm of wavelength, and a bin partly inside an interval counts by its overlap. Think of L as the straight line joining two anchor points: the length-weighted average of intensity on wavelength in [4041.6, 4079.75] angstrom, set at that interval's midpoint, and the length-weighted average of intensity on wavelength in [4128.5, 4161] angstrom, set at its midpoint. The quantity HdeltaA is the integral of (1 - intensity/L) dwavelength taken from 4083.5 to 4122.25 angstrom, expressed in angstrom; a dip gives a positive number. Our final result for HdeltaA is 3.9 angstrom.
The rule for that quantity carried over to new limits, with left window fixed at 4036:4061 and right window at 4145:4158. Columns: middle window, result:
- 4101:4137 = 2.3 angstrom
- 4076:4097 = 0.8 angstrom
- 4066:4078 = 0.2 angstrom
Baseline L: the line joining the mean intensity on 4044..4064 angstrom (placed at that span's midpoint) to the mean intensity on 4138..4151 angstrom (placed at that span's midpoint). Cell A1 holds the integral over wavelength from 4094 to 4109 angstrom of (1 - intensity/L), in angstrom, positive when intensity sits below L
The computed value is 3.3 angstrom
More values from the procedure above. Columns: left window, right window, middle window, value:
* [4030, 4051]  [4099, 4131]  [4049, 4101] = -0.21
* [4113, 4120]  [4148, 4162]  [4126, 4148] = -0.34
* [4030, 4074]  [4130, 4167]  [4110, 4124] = 0.35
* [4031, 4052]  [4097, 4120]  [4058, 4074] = -0.60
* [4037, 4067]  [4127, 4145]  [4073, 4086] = 0.31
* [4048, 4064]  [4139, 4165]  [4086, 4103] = 2.46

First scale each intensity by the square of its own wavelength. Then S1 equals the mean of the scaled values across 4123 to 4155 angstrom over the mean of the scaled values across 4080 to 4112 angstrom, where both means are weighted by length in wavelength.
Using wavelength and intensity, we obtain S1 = 1.14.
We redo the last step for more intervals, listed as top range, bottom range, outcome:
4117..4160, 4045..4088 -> 1.02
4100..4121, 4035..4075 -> 0.89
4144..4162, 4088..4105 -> 1.23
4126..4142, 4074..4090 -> 1.04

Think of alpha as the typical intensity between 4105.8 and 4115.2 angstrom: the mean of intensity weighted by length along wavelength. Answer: 6.79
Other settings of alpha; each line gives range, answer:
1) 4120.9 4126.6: 6.9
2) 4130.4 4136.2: 7.18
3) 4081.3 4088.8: 7.22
